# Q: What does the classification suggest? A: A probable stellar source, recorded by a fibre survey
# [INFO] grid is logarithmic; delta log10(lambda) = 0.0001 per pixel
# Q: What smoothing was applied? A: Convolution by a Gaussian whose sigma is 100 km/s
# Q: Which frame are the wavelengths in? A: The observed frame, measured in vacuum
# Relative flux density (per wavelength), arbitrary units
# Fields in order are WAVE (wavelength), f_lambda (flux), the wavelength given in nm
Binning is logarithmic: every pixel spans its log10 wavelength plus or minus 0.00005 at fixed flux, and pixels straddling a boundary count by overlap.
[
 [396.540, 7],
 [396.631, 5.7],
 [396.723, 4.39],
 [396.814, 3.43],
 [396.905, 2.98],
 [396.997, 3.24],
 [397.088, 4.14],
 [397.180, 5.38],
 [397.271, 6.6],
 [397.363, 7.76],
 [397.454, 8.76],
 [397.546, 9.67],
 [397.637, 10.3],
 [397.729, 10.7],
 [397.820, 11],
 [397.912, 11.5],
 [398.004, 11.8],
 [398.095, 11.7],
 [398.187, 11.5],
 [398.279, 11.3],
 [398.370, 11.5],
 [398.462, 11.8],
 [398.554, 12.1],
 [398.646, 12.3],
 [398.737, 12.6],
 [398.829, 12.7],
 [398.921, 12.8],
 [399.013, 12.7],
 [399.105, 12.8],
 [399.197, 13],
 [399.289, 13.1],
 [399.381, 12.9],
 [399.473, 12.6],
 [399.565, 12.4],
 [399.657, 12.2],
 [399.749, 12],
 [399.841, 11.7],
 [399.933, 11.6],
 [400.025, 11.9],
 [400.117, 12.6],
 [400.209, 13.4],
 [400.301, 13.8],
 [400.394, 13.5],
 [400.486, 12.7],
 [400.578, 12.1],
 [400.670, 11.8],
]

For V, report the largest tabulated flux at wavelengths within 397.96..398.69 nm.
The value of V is 12.3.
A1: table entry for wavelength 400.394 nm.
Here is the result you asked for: 13.5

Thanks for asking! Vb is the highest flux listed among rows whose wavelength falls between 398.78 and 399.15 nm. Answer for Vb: 12.8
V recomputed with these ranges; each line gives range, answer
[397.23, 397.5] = 8.76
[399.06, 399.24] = 13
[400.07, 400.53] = 13.8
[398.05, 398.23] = 11.7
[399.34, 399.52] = 12.9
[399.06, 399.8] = 13.1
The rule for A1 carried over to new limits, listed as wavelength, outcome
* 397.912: 11.5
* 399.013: 12.7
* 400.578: 12.1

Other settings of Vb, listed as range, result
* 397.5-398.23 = 11.8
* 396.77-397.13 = 4.14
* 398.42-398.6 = 12.1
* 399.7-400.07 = 12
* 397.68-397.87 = 11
